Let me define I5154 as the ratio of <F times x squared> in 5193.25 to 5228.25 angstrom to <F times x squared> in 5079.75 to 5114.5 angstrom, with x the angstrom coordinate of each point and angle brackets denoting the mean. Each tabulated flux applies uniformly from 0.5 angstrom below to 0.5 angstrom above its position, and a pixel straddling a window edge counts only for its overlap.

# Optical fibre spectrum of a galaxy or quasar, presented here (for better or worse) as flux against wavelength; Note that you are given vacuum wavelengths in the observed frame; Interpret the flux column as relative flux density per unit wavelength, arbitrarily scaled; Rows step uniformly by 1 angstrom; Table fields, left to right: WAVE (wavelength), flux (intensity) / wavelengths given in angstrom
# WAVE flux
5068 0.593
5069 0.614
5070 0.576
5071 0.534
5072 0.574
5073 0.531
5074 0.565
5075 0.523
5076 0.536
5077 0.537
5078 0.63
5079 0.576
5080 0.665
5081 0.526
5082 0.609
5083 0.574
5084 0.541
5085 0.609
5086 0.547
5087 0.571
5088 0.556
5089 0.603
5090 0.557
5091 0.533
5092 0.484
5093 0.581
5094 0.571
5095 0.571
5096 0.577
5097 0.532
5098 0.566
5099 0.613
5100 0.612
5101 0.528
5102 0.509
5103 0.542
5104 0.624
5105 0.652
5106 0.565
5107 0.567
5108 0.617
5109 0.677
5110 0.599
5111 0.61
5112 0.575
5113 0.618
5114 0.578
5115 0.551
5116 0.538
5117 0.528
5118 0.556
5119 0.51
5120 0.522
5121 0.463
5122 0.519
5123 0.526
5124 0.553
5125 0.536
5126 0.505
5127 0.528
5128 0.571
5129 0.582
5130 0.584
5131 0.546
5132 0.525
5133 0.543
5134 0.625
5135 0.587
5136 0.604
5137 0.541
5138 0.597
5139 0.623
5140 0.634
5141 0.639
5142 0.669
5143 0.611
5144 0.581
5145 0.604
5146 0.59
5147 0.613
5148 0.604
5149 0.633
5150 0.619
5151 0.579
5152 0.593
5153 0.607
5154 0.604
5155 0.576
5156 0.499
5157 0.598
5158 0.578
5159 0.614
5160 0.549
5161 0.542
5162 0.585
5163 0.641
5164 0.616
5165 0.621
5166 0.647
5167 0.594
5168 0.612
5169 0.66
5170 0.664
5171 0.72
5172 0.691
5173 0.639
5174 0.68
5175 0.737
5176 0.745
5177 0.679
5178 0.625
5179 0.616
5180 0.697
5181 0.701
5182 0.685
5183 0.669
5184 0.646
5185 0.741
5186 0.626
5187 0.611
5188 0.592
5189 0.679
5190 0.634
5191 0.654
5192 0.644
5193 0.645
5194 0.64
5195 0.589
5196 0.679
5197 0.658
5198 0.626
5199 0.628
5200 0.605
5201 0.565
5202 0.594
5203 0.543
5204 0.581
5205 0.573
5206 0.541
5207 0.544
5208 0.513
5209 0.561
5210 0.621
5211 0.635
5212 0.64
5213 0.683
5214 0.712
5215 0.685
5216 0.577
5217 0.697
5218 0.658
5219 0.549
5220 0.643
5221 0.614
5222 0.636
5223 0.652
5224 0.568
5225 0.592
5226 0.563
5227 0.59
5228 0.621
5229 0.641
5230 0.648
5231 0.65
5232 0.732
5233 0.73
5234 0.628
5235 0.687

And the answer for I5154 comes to 1.10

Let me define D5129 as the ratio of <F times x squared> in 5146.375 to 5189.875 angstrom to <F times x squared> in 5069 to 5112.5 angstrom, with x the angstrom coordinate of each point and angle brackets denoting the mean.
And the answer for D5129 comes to 1.14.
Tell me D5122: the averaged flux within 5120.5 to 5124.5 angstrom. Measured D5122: 0.515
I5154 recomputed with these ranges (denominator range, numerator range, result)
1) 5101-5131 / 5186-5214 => 1.13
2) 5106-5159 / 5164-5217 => 1.13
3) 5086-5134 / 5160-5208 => 1.16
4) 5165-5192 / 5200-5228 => 0.93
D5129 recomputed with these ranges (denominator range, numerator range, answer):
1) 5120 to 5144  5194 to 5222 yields 1.11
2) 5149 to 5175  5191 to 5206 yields 1.01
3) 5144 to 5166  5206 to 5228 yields 1.06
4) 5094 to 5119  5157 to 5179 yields 1.13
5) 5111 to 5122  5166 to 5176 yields 1.25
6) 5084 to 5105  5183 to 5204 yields 1.16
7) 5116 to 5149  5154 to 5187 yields 1.14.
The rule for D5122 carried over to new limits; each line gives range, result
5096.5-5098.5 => 0.549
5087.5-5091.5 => 0.562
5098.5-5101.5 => 0.584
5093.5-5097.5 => 0.563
